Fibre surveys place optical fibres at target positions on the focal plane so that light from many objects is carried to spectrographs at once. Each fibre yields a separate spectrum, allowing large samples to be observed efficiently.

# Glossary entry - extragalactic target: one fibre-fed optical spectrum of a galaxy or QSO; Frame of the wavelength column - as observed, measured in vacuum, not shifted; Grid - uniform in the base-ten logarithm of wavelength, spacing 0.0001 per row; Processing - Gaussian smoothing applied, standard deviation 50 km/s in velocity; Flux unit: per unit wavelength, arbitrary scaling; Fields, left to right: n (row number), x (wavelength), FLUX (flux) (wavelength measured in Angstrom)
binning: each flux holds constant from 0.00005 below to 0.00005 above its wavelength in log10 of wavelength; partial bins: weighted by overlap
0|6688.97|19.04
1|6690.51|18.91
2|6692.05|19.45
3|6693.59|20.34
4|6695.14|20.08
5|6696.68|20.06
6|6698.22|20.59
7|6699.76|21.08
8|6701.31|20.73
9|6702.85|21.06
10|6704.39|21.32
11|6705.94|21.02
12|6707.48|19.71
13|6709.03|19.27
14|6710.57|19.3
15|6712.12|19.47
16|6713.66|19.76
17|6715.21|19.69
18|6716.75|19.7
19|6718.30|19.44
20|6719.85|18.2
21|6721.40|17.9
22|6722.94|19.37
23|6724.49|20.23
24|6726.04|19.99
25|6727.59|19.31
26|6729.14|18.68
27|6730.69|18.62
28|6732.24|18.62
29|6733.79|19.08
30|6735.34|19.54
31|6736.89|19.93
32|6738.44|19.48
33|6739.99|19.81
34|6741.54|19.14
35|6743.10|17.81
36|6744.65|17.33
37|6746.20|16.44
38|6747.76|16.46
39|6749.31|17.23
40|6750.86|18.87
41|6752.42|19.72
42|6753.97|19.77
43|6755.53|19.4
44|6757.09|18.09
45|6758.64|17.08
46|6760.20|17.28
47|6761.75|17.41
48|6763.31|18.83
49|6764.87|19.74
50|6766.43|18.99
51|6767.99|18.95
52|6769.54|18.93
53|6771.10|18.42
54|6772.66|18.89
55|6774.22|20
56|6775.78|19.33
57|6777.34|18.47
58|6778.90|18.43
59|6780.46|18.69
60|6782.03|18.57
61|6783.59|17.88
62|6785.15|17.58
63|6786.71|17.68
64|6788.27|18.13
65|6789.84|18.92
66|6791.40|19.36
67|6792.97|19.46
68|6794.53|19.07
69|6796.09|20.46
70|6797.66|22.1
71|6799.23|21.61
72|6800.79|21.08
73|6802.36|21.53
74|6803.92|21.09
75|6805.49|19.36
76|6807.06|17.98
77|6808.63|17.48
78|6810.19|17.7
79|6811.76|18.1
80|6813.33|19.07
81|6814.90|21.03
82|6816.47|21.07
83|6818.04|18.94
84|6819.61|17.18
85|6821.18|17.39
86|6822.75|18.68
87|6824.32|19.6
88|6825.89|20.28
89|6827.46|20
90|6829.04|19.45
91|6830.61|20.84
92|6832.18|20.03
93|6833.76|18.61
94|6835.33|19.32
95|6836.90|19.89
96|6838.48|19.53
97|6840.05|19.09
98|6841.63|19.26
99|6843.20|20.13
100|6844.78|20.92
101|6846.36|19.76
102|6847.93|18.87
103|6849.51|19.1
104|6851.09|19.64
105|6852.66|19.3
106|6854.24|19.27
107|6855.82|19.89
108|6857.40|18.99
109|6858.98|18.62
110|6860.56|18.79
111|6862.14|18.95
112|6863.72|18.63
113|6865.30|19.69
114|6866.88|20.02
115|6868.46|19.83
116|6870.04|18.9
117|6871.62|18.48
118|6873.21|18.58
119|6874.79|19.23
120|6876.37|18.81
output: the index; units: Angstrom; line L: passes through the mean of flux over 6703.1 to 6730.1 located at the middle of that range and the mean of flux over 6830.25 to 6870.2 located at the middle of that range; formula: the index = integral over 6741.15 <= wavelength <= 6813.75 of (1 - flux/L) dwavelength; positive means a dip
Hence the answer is 2.6 Angstrom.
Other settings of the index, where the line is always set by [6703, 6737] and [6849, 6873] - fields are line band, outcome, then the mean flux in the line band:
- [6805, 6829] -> 0.43 Angstrom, 18.9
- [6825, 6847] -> -0.63 Angstrom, 19.8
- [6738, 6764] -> 1.60 Angstrom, 18.2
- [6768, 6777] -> 0.14 Angstrom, 19.1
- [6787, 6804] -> -0.72 Angstrom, 20.1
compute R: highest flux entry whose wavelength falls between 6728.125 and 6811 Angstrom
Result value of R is 22.1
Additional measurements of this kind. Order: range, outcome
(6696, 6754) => 21.32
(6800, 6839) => 21.53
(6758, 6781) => 20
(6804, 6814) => 19.36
